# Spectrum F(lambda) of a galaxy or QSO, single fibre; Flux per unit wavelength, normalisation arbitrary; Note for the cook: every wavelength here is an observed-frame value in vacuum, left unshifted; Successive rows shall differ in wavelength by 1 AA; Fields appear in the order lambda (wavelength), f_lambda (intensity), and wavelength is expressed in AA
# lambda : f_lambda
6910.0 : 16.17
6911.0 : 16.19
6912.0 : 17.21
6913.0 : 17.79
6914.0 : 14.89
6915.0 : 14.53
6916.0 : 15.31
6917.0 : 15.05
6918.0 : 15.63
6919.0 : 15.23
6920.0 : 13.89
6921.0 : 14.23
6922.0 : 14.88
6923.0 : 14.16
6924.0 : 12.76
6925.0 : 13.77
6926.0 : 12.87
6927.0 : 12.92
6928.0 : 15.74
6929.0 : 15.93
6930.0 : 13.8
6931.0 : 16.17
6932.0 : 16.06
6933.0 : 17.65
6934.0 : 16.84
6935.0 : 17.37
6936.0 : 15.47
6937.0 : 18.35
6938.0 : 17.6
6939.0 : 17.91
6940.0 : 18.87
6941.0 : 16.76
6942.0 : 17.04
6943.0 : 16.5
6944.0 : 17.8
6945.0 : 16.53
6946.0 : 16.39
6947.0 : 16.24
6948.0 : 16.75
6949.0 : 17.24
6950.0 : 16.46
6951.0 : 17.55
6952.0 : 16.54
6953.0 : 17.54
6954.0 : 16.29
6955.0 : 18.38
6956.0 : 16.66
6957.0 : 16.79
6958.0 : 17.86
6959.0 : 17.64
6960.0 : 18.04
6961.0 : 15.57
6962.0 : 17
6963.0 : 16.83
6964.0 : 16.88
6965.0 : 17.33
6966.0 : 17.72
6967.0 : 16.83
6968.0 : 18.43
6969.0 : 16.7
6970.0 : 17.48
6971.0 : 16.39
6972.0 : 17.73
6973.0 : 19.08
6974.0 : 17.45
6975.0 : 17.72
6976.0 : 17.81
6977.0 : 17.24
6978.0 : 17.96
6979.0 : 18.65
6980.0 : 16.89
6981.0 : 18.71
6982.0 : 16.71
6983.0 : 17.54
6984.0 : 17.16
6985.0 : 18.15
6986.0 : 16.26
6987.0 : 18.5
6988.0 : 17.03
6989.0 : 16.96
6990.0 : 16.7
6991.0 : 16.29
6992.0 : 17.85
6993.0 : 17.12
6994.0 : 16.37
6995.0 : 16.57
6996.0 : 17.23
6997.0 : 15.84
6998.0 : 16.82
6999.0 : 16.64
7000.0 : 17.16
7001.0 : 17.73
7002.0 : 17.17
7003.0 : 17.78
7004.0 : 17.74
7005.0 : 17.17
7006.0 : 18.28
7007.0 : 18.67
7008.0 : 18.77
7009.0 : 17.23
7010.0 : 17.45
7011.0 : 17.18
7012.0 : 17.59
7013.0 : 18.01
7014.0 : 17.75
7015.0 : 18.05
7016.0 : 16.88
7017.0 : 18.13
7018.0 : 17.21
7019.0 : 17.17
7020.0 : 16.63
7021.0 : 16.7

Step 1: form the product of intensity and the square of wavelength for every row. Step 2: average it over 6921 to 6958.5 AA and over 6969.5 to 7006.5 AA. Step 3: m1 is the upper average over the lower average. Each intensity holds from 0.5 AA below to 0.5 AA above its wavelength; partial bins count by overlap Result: 1.08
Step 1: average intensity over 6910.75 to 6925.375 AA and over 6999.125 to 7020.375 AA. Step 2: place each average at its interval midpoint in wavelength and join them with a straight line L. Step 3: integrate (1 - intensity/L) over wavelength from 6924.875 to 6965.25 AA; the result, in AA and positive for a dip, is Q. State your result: -2.2 AA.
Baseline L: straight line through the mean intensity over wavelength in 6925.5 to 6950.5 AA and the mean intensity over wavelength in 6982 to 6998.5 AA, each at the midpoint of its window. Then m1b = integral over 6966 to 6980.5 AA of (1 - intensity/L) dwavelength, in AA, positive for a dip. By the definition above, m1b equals -0.7 AA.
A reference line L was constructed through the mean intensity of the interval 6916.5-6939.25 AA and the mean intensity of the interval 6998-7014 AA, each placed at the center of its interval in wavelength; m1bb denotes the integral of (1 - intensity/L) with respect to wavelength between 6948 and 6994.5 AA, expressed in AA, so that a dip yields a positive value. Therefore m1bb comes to -1.9 AA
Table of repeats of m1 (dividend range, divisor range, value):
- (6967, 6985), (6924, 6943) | 1.11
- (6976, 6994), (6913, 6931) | 1.21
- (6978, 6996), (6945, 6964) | 1.03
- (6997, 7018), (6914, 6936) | 1.20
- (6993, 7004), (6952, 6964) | 1.00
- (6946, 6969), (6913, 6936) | 1.15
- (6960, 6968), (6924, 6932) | 1.19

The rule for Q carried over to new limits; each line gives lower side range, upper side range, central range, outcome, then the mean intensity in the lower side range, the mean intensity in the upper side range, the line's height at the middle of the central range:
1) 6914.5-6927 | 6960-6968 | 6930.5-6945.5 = -1.7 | 14.3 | 17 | 15.4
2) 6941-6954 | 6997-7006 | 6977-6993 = -0.3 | 16.9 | 17.3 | 17.1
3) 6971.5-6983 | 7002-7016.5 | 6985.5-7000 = 0.7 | 17.8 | 17.7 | 17.8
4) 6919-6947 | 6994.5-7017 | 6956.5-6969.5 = -0.5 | 15.9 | 17.5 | 16.5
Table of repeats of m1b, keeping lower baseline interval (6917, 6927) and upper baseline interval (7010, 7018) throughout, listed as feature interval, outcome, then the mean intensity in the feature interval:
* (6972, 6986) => -1.23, 17.7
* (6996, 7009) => -0.21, 17.5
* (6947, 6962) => -1.65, 17.1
